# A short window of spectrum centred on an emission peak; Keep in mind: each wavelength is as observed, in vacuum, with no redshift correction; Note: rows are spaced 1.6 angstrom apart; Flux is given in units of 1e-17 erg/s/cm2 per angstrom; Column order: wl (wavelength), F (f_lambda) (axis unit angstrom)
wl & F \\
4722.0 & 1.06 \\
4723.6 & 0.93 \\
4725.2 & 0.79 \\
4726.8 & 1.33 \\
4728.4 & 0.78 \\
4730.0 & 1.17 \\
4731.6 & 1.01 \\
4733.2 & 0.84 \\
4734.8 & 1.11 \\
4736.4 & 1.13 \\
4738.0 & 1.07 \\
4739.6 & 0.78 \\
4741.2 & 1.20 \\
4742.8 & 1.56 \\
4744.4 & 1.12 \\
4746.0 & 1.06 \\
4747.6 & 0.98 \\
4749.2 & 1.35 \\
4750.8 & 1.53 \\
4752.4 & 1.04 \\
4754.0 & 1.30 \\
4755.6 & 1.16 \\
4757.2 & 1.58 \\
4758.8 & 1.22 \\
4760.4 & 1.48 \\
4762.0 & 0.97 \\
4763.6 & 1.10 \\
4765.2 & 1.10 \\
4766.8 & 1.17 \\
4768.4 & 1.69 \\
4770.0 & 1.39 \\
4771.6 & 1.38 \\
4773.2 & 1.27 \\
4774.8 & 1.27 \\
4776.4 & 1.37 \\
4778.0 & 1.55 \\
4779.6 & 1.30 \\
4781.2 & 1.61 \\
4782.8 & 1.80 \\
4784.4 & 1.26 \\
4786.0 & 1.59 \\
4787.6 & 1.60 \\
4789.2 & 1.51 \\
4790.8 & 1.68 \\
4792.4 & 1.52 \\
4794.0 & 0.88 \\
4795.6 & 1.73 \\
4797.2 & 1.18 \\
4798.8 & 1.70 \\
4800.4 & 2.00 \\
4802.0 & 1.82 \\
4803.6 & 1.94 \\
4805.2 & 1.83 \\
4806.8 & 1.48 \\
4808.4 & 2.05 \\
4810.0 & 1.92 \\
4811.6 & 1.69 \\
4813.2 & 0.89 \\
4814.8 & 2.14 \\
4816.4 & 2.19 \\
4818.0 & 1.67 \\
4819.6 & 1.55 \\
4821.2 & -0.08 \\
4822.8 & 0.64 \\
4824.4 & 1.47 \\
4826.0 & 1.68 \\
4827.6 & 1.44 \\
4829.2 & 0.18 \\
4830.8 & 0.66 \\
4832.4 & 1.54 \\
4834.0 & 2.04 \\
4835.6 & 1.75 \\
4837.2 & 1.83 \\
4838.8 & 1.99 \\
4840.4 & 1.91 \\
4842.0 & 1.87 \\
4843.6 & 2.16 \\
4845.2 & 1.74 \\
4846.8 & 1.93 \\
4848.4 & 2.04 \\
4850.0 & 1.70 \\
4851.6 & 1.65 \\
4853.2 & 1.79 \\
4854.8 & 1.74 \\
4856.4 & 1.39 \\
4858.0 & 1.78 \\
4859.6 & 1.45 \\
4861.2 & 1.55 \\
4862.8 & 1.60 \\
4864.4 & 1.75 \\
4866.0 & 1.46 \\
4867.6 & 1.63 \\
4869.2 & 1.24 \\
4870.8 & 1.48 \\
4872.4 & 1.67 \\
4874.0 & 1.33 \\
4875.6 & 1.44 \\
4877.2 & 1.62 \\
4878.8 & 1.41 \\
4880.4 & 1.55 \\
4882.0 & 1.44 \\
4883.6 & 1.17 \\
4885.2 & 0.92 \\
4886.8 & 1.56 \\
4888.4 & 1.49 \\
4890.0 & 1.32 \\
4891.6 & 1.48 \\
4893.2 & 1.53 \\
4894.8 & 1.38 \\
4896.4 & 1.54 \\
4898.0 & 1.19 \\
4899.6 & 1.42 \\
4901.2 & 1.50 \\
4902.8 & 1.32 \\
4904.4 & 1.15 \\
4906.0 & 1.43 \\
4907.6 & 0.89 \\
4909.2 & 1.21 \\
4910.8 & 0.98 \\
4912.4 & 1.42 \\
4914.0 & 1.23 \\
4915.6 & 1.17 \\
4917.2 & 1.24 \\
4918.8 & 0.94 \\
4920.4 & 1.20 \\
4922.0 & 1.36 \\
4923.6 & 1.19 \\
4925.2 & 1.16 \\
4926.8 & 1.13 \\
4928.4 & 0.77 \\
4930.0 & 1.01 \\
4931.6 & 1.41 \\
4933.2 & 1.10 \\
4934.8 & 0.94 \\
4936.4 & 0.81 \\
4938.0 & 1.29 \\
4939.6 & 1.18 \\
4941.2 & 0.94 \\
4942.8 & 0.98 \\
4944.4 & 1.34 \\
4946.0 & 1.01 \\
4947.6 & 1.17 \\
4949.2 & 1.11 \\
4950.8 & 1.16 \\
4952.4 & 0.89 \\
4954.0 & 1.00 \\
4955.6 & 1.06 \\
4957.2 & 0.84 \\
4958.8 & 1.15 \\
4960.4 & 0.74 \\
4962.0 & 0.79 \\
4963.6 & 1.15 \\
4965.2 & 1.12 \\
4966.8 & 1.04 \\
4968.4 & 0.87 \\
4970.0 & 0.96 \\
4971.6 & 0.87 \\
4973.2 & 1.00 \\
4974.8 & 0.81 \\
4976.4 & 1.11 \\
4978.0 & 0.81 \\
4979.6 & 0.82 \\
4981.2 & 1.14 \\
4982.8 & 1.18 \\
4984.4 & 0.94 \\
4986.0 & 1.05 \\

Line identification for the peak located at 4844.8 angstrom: C IV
